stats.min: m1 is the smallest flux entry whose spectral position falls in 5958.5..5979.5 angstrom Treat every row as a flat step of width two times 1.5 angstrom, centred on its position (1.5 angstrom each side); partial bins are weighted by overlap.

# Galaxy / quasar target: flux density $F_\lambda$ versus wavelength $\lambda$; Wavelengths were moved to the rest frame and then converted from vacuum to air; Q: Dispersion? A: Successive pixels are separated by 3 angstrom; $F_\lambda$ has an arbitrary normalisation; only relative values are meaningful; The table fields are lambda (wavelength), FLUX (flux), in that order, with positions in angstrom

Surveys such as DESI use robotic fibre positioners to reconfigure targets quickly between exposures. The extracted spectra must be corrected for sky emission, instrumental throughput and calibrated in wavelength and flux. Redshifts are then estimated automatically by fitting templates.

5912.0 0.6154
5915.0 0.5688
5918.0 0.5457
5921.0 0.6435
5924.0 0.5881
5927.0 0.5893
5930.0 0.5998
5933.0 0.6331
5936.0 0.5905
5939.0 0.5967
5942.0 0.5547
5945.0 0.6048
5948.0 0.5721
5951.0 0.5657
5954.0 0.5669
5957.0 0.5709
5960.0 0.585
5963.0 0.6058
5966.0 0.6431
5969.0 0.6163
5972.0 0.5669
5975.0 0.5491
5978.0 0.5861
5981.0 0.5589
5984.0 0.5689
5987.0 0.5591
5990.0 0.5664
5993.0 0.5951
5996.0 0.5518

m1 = 0.5491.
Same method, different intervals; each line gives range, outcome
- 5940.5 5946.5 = 0.5547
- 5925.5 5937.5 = 0.5893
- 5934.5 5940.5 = 0.5905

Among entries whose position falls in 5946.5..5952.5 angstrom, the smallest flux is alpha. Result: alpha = 0.5657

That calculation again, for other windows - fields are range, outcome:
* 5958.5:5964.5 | 0.585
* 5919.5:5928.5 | 0.5881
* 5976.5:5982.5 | 0.5589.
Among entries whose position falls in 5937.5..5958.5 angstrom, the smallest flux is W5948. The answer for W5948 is 0.5547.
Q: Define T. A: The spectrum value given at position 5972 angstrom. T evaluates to 0.5669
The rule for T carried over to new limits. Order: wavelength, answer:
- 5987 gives 0.5591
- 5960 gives 0.585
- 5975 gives 0.5491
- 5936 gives 0.5905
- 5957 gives 0.5709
